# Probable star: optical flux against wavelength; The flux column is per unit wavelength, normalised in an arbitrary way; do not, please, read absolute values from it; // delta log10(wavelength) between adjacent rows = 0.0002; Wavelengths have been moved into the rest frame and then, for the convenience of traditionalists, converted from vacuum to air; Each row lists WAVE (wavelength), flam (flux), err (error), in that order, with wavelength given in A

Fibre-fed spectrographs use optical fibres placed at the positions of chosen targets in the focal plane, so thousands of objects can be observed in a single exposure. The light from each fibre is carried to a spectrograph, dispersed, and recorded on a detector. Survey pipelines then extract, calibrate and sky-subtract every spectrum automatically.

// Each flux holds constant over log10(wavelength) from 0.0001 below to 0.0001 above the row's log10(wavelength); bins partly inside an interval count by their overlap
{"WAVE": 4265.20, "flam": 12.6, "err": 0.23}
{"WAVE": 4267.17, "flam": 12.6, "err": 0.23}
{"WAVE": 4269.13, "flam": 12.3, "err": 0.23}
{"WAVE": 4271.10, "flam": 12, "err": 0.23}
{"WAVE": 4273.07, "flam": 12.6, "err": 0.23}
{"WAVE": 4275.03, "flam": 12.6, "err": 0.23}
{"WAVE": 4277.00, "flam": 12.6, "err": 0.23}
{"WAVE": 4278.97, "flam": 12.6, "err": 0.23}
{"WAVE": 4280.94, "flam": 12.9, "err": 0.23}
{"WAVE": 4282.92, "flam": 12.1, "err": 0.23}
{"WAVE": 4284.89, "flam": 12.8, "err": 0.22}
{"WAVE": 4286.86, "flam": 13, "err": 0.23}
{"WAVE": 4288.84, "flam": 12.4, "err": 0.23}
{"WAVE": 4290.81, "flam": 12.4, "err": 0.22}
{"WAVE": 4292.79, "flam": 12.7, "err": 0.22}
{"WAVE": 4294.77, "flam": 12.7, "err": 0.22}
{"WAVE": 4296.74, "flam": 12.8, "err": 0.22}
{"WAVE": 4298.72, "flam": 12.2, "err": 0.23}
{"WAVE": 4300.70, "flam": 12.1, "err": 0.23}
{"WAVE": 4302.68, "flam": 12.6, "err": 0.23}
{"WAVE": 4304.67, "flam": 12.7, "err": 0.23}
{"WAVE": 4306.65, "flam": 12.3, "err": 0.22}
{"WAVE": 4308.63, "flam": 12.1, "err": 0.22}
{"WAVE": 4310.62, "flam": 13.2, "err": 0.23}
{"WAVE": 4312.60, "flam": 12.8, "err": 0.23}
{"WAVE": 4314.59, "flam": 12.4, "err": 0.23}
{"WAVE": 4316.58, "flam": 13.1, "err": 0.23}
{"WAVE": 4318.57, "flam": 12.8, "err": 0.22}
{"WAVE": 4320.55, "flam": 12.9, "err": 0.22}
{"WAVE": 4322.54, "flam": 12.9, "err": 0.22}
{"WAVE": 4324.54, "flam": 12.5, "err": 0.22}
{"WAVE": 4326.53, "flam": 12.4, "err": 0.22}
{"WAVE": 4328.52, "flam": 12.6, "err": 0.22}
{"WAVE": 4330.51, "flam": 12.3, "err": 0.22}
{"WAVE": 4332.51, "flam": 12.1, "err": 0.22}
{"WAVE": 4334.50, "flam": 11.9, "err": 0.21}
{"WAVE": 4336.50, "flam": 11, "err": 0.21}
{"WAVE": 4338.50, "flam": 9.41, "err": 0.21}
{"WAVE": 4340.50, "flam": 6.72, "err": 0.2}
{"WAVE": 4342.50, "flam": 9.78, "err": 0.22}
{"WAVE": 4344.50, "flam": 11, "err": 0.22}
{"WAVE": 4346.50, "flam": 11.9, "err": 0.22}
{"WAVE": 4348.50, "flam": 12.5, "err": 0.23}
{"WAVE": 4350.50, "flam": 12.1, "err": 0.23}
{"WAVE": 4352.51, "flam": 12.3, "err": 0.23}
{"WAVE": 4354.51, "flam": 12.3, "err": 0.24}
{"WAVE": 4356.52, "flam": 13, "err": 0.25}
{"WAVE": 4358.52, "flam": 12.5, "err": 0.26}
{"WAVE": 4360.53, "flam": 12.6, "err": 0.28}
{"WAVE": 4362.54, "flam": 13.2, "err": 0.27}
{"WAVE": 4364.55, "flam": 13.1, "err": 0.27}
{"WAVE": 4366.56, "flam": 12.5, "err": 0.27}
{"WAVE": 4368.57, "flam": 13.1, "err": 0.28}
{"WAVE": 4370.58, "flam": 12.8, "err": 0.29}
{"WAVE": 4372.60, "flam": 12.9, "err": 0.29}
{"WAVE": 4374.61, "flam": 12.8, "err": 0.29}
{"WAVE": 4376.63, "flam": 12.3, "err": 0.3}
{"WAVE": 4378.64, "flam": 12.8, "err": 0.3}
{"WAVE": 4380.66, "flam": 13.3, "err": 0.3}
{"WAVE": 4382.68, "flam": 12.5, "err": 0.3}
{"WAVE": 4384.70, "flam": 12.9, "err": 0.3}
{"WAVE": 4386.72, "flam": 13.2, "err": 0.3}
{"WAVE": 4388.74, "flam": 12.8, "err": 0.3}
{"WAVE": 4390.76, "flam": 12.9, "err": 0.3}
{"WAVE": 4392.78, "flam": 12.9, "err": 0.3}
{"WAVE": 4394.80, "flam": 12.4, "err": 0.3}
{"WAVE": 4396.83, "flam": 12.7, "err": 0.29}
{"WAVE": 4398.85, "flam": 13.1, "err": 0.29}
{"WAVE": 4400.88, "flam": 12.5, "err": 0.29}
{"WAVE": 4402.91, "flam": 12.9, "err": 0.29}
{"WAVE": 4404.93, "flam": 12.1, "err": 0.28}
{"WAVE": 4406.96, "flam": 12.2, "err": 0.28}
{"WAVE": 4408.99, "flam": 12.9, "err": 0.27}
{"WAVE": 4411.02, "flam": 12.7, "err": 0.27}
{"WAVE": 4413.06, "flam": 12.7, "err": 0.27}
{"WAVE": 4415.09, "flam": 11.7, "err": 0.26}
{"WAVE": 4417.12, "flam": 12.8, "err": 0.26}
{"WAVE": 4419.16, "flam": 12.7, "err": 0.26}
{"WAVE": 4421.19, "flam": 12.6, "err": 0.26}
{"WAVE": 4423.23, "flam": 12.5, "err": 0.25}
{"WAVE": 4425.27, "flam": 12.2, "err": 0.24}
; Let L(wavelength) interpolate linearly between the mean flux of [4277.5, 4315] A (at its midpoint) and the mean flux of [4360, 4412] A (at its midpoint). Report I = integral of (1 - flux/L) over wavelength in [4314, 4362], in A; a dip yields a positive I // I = 3.0 A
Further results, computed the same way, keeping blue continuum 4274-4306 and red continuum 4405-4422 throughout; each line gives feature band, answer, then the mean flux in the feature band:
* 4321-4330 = -0.03 A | 12.6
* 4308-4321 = -0.22 A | 12.8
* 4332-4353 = 2.73 A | 10.9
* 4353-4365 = -0.20 A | 12.8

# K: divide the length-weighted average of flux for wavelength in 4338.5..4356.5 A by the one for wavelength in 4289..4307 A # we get 0.89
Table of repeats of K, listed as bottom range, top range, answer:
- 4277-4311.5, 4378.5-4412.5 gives 1.01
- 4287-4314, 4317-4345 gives 0.92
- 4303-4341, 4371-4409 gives 1.05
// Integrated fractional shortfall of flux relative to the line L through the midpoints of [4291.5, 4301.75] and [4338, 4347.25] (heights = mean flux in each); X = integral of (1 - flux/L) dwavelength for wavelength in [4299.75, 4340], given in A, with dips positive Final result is -4.2 A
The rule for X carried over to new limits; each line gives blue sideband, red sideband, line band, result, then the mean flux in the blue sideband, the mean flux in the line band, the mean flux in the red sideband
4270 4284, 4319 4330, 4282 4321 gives -0.1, 12.5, 12.6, 12.7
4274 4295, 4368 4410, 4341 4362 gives 1.3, 12.6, 11.9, 12.8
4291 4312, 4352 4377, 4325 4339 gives 0.9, 12.5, 11.8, 12.7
